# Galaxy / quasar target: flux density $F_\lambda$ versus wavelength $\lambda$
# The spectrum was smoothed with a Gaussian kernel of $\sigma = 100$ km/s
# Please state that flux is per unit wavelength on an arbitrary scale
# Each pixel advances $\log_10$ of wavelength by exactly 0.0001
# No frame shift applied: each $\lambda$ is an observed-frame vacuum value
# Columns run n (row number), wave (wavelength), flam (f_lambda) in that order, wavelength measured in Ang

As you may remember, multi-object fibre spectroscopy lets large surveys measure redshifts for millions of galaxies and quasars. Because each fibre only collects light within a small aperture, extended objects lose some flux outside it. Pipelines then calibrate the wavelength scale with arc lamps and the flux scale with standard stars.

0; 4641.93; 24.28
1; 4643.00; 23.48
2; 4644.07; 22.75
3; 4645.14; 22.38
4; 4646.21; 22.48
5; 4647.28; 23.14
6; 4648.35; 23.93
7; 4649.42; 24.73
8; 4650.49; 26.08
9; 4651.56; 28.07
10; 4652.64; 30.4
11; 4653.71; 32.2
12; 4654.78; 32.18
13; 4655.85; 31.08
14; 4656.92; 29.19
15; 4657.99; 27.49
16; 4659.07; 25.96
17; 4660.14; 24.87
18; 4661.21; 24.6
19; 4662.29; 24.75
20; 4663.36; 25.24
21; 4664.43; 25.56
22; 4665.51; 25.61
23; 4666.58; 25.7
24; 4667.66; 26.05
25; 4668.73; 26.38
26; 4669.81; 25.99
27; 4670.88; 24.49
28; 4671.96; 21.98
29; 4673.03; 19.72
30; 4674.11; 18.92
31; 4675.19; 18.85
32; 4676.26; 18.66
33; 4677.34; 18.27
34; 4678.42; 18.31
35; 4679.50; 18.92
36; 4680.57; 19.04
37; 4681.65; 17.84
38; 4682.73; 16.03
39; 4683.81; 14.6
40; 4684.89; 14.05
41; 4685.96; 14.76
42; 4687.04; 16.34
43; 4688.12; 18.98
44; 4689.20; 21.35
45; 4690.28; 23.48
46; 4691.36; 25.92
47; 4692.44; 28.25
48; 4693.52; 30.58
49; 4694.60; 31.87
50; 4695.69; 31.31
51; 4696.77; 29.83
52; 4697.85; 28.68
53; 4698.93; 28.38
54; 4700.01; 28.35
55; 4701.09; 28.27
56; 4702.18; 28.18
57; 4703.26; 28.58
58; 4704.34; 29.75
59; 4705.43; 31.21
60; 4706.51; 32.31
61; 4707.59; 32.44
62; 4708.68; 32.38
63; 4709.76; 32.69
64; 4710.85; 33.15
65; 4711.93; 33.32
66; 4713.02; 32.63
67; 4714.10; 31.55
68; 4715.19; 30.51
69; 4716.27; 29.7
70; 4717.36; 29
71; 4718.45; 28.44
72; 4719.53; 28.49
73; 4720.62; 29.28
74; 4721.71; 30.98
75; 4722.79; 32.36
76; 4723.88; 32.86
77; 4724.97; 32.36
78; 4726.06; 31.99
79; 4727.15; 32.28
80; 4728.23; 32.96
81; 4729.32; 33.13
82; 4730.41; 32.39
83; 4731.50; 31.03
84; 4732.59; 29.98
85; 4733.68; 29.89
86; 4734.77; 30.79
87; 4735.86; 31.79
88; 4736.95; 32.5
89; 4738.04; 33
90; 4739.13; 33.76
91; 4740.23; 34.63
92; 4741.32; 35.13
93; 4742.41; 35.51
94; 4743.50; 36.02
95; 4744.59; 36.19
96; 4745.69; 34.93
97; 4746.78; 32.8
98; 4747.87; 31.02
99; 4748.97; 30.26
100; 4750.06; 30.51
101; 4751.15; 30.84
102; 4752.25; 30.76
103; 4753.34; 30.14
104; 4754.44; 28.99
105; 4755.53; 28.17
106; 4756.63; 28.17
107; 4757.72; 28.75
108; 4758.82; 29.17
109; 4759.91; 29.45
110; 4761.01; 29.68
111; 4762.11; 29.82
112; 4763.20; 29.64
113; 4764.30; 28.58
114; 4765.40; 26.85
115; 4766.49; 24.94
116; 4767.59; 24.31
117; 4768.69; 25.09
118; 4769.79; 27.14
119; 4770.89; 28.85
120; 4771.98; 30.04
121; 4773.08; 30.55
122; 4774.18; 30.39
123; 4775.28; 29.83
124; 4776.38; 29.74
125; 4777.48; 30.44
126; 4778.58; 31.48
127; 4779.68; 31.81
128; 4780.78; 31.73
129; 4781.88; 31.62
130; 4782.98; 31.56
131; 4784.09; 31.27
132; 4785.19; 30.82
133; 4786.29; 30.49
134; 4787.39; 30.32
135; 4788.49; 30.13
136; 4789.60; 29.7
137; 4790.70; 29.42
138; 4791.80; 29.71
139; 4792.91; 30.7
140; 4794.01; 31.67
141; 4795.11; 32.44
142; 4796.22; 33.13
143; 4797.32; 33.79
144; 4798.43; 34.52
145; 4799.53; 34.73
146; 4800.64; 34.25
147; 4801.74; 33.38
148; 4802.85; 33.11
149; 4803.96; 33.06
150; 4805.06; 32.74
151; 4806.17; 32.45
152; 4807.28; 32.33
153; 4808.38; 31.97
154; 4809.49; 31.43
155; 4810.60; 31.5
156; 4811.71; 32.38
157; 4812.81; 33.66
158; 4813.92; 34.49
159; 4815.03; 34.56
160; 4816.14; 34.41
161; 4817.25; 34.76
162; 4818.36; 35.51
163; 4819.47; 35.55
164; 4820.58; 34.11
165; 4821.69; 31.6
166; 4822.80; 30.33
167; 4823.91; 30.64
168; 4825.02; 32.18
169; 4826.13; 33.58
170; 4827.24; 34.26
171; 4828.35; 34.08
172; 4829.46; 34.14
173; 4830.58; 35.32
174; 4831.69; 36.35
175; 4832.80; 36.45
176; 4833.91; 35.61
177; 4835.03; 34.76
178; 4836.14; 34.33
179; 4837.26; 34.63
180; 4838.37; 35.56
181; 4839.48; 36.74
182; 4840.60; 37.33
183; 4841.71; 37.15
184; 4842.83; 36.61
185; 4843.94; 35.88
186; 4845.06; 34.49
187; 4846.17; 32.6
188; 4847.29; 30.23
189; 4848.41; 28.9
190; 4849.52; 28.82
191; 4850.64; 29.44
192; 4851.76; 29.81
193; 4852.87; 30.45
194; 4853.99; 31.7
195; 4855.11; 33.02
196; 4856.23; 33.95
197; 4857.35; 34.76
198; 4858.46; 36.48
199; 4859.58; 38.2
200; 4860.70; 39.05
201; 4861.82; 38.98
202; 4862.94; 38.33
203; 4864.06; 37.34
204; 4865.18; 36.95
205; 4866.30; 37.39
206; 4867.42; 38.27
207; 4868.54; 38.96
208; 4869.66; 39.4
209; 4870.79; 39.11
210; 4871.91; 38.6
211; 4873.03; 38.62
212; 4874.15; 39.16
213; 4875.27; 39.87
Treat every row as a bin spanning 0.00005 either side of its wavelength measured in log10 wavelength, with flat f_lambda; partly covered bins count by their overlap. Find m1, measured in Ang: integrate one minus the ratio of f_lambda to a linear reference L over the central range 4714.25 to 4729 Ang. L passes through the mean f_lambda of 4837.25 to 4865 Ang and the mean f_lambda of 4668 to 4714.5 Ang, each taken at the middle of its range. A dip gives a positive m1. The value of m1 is -2.2 Ang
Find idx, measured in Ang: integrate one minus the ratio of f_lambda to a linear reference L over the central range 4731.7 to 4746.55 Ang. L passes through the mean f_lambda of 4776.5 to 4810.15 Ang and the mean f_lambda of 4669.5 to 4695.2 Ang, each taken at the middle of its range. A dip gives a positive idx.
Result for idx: -3.9 Ang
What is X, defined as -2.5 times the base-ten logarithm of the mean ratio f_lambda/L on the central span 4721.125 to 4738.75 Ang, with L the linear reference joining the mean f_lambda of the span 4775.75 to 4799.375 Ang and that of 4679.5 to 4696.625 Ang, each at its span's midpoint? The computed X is -0.23 mag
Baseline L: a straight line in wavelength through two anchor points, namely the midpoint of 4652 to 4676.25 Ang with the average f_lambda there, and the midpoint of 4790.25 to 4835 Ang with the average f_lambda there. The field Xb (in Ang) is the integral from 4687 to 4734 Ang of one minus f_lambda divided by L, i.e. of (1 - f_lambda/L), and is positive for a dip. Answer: -3.0 Ang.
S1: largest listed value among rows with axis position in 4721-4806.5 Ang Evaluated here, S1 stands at 36.19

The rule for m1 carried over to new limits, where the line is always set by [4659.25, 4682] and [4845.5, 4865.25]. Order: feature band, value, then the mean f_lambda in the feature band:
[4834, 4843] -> -0.9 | 35.8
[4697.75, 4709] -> -2.5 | 29.9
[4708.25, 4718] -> -2.6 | 31.6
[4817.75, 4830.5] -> -0.6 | 33.4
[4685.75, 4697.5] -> -0.7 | 25.1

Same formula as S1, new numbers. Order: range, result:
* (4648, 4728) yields 33.32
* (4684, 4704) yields 31.87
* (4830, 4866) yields 39.05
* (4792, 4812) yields 34.73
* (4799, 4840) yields 36.74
